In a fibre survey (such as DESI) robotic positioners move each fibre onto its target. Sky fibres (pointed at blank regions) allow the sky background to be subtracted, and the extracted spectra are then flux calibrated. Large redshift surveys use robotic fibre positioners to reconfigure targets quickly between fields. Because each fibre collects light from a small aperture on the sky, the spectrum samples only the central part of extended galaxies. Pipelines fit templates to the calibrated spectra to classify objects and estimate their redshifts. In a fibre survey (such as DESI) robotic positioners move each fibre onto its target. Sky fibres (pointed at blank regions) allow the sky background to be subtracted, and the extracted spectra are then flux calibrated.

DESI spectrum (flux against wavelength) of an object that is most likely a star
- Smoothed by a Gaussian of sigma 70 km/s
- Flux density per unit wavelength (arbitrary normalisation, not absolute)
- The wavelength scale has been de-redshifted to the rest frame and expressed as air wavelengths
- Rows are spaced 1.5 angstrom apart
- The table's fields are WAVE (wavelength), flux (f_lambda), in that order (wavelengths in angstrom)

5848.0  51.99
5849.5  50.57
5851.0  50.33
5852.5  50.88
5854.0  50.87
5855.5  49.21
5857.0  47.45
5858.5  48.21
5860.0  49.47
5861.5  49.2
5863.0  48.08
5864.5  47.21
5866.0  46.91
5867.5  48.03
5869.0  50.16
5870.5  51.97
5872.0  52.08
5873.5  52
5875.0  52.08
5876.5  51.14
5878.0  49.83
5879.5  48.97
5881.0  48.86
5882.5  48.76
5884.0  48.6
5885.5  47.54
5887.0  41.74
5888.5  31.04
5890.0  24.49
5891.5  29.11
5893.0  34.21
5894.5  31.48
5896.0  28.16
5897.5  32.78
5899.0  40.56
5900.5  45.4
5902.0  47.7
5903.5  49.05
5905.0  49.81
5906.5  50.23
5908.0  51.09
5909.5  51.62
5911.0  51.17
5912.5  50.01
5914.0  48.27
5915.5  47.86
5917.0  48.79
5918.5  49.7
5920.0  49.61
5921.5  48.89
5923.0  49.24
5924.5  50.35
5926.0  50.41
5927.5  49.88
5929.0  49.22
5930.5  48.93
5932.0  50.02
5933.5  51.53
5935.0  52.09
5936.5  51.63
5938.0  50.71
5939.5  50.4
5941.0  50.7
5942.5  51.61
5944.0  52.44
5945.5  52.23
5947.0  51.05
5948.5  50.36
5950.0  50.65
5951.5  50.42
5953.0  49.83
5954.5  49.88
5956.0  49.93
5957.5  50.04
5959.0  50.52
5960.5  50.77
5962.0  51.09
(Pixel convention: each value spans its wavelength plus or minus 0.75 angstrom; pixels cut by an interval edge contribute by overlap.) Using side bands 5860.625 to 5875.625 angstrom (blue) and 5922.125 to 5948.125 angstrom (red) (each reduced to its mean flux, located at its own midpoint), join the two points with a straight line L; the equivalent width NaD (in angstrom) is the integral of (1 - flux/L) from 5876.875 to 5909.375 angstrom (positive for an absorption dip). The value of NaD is 5.2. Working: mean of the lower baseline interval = 49.8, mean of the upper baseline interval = 50.7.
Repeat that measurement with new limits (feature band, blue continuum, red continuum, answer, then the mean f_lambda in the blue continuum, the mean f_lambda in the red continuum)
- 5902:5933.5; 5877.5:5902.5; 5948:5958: -3.8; 39.8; 50.2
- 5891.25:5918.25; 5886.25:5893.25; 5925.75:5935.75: -3.6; 32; 50.3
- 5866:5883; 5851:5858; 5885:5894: -4.0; 49.6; 34.2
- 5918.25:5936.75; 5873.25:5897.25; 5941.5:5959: -1.0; 41.4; 50.8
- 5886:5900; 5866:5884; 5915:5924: 4.7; 50.1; 49.1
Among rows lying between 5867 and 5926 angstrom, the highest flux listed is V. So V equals 52.08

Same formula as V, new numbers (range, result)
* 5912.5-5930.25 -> 50.41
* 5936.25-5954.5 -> 52.44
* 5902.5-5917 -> 51.62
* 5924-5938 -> 52.09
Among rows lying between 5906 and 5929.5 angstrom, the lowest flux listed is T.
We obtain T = 47.86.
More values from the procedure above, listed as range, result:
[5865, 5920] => 24.49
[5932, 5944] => 50.02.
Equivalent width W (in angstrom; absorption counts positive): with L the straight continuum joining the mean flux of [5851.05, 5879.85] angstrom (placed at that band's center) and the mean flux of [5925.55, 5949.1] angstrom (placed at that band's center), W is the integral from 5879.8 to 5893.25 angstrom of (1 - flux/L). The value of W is 2.7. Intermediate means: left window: 49.7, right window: 50.8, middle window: 39.9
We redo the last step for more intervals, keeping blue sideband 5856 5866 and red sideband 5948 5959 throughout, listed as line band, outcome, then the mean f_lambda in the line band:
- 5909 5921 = -0.05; 49.6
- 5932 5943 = -0.29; 51.1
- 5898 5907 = 0.45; 46.6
